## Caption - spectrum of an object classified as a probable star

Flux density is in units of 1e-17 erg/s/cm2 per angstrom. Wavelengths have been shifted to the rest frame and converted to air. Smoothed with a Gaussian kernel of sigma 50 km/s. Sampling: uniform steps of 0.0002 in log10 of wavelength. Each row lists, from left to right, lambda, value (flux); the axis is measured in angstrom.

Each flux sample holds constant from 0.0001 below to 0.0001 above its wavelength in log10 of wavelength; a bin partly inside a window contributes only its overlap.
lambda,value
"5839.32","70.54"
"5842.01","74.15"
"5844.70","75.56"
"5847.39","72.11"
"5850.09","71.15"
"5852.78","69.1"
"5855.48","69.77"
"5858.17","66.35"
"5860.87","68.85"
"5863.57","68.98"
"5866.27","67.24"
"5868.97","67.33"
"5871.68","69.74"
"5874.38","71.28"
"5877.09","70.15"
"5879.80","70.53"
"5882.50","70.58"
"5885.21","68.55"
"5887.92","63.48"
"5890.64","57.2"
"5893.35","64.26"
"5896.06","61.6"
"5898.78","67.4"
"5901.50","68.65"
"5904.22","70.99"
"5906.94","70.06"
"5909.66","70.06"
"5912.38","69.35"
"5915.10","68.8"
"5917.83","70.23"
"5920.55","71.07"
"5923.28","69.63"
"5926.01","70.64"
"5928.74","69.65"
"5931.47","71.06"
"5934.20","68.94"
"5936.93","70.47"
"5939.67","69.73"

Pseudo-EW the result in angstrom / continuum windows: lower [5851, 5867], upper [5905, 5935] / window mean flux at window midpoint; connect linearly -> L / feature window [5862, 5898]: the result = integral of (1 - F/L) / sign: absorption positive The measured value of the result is 1.1 angstrom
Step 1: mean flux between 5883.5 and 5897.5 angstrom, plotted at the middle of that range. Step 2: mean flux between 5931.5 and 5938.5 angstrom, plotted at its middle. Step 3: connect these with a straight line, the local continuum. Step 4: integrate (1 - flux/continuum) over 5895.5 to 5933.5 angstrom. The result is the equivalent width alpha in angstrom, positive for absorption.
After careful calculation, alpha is -1.4 angstrom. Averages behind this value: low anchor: 63.2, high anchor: 70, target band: 69.4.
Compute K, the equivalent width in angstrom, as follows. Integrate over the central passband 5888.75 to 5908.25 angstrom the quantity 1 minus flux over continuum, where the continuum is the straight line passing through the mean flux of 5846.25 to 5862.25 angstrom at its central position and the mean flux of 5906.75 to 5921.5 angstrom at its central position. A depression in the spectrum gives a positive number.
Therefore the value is 1.16 angstrom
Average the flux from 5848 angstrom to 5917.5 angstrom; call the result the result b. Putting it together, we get 68.1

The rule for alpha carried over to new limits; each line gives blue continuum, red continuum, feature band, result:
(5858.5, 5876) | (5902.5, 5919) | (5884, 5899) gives 1.3 angstrom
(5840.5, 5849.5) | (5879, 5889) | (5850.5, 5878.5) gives 0.8 angstrom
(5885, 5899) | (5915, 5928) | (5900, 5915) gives -0.7 angstrom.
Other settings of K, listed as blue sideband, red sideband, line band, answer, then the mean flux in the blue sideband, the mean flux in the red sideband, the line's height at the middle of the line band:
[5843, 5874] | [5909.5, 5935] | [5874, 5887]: -0.01 angstrom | 69.8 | 70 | 69.8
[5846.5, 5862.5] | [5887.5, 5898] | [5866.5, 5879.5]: -0.75 angstrom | 69.5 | 61.8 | 65.7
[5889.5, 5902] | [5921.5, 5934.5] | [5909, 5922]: -0.45 angstrom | 63.6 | 70.1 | 67.6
